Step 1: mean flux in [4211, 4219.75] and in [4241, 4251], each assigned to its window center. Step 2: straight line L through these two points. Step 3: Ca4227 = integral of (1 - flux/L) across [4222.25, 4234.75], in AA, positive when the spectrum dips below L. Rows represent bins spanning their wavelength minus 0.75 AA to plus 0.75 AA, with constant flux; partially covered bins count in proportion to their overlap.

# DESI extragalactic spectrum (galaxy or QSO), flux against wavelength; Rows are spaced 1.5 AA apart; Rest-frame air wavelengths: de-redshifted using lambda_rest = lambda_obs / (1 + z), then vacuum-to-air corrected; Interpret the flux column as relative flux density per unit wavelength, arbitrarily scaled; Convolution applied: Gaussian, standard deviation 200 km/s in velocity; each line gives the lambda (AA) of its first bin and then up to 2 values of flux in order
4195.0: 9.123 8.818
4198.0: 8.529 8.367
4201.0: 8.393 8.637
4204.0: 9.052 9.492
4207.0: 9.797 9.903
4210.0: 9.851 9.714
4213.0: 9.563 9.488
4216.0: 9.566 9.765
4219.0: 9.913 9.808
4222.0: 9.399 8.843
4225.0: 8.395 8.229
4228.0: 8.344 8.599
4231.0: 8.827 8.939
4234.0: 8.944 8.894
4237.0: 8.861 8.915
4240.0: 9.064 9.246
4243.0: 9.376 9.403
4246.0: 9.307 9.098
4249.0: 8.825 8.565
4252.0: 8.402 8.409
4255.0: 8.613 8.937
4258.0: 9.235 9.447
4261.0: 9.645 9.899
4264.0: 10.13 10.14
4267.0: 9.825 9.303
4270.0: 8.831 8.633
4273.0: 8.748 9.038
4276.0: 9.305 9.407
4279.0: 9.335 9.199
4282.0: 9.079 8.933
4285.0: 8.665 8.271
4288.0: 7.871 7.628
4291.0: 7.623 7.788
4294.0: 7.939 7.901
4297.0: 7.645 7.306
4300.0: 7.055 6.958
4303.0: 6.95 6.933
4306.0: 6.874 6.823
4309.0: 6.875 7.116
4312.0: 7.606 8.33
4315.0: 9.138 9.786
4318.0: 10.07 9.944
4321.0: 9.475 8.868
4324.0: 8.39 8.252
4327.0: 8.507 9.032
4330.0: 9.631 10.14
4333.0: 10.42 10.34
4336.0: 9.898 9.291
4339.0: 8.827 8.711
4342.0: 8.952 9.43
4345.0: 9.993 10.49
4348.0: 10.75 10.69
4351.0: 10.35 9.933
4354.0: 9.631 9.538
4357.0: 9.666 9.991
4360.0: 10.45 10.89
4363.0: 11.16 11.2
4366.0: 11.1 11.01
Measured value 1.01 AA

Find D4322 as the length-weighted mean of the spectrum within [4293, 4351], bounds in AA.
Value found 8.74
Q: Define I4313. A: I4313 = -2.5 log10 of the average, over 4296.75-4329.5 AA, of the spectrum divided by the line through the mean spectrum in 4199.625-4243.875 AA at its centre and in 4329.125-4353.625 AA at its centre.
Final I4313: 0.19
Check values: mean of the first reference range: 9.16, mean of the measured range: 8.11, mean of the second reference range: 9.86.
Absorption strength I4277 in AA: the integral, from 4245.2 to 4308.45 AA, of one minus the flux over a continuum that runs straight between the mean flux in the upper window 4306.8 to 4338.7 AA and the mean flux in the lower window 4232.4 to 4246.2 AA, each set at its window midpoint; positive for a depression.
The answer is 3.50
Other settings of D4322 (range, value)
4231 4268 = 9.17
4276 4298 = 8.4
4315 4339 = 9.44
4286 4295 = 7.84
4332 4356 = 9.83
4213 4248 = 9.11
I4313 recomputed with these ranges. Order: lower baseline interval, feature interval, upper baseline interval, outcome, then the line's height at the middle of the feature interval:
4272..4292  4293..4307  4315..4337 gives 0.23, 9.01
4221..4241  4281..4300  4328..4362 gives 0.17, 9.36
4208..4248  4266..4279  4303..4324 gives -0.06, 8.7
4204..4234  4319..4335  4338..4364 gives 0.06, 9.85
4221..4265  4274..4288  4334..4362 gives 0.04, 9.32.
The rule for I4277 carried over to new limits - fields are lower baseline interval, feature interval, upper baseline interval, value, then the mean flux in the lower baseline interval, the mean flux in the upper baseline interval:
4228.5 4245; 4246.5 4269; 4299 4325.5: -1.3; 8.99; 8.07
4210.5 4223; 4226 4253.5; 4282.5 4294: 0.8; 9.64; 8.12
